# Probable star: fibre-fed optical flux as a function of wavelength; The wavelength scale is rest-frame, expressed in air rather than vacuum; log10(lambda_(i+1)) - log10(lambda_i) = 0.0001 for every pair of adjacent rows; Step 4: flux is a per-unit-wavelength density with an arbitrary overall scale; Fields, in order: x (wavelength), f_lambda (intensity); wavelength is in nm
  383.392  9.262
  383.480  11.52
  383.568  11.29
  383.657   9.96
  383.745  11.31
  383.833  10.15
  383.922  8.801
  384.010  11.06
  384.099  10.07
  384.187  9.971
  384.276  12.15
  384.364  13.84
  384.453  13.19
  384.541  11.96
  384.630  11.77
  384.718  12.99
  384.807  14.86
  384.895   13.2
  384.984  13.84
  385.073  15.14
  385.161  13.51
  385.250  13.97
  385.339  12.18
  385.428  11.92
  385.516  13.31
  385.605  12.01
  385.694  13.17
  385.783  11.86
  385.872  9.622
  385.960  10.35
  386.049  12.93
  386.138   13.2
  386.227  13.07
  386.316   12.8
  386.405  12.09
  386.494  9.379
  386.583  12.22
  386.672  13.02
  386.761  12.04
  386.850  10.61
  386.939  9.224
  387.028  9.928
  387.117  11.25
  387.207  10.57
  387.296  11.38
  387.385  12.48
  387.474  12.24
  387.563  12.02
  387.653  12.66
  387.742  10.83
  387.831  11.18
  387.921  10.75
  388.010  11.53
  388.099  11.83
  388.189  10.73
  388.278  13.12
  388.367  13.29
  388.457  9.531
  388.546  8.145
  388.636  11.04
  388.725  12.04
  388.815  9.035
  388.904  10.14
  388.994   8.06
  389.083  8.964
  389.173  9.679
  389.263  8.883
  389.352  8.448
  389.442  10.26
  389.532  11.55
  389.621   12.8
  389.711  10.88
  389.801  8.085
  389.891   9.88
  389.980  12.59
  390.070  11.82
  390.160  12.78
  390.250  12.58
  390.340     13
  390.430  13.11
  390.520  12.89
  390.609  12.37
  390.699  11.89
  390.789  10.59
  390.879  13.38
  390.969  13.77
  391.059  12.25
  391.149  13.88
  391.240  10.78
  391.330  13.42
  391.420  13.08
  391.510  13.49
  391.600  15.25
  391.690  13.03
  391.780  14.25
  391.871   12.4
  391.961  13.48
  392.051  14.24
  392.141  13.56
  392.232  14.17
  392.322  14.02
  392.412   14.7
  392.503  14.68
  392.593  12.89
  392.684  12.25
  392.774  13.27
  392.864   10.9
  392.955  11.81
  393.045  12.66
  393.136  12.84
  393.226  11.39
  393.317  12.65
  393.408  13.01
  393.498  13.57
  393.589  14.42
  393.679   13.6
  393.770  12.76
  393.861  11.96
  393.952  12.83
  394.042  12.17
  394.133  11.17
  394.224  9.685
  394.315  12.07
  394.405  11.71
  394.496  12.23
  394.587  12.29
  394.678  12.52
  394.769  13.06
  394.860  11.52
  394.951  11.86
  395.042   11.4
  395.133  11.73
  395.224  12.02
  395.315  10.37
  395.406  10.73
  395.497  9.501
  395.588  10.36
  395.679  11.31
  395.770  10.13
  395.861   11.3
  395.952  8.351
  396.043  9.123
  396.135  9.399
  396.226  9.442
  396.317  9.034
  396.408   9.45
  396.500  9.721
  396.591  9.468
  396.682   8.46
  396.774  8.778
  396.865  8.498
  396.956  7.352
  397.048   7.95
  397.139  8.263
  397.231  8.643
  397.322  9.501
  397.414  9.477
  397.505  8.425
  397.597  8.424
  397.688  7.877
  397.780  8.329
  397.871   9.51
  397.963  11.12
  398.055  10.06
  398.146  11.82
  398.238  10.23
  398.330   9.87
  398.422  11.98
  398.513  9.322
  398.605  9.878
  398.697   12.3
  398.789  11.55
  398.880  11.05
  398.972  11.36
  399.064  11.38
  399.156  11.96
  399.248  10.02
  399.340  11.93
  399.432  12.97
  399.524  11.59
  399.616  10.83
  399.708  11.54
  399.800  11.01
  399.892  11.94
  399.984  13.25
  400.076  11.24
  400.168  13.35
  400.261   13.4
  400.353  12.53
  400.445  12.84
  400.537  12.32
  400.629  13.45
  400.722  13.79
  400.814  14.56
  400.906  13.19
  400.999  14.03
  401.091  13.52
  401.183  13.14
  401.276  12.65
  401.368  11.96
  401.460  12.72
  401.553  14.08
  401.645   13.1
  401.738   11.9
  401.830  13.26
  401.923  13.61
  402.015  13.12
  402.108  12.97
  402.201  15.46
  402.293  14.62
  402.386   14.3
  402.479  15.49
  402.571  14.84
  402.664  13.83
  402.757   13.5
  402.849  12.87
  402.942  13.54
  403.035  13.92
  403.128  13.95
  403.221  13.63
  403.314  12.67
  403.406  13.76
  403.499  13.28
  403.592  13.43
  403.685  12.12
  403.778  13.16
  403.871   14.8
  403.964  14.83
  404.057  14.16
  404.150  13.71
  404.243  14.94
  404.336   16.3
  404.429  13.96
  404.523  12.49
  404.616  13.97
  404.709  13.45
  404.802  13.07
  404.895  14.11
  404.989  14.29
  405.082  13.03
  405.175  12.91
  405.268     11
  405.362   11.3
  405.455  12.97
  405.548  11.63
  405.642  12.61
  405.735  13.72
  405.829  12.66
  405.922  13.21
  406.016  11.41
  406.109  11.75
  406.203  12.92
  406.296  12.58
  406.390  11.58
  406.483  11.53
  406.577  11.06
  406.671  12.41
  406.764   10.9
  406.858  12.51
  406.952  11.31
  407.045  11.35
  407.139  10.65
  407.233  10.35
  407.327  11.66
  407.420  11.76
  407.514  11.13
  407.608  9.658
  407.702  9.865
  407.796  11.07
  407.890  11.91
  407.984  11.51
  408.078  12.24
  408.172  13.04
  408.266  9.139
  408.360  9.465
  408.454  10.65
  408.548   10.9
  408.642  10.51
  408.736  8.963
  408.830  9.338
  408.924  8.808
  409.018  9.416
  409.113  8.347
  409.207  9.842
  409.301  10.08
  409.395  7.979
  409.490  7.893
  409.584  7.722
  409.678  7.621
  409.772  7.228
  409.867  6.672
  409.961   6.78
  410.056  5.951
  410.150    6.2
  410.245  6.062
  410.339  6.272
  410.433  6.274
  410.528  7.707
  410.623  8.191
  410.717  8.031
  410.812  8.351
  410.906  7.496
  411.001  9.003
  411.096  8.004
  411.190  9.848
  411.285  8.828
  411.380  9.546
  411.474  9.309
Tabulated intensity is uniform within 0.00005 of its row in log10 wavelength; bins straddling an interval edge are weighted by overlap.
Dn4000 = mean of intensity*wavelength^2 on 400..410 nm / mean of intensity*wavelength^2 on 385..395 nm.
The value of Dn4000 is 1.09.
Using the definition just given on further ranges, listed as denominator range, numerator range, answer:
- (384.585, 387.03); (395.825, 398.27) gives 0.79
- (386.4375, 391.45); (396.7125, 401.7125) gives 1.05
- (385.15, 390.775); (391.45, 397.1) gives 1.06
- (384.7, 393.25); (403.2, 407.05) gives 1.16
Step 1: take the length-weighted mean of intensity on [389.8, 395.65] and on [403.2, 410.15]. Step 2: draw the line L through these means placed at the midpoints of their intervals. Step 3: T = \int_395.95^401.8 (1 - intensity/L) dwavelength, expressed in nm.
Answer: 0.50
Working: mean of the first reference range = 12.5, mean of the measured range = 11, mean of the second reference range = 11.4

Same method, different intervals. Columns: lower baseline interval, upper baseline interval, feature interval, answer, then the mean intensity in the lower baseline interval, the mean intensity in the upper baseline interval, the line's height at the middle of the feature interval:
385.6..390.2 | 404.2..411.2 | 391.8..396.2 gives -0.460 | 11.1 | 10.6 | 10.9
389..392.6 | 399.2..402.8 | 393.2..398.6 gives 0.895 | 12.3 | 13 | 12.7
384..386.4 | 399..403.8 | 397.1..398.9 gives 0.425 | 12.5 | 13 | 12.9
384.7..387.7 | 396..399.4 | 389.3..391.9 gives -0.222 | 12.2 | 9.77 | 11.3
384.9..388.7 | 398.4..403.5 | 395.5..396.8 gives 0.298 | 11.8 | 12.8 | 12.5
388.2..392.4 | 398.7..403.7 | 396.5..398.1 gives 0.472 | 11.9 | 12.9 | 12.6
